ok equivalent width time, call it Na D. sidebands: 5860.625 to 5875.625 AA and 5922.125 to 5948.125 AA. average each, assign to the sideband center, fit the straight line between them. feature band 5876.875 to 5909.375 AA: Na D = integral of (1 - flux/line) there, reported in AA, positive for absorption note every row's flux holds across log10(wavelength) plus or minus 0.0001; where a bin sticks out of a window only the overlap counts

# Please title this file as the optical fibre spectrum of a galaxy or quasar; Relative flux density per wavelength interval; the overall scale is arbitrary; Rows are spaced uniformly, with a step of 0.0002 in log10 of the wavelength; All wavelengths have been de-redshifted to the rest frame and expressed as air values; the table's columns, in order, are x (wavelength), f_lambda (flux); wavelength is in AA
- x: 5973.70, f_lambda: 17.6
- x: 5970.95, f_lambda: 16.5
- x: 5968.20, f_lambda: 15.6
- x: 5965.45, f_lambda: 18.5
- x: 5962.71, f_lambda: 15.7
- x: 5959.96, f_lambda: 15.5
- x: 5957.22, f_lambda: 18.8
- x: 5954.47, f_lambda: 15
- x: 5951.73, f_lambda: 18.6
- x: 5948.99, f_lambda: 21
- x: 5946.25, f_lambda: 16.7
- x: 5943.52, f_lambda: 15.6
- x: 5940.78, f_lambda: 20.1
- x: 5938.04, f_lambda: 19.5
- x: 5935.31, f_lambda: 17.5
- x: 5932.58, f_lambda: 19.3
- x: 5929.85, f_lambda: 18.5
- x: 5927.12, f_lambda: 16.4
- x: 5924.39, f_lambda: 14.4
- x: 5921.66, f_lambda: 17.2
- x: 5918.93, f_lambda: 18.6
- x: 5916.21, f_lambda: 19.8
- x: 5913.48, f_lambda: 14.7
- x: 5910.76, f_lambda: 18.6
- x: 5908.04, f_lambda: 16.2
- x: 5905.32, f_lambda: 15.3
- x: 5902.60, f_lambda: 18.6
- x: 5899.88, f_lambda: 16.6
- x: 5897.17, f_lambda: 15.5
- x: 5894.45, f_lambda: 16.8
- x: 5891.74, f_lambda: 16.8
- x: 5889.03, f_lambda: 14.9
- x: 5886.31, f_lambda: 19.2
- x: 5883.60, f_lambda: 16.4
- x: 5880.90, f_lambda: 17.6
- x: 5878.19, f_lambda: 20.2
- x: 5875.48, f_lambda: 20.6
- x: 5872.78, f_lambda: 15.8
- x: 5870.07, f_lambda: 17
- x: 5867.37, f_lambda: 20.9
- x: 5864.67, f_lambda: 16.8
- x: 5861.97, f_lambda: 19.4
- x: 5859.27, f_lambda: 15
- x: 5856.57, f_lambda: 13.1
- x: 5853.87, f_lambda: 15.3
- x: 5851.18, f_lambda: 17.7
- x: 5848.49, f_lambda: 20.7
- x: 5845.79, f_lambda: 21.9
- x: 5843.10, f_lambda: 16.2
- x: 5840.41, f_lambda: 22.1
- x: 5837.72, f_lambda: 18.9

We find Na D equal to 1.8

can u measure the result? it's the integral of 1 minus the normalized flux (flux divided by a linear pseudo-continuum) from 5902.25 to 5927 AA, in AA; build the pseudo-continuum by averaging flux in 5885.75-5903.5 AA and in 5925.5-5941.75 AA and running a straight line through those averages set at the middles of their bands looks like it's 0.9 AA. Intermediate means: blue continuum 16.8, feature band 16.9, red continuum 18.5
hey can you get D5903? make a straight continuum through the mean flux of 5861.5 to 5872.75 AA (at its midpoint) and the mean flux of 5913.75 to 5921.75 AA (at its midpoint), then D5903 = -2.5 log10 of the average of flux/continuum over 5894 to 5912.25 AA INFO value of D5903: 0.087 mag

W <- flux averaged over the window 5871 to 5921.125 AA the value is 17.3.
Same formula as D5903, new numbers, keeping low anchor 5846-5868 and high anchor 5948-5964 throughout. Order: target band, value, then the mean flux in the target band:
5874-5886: -0.08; 18.7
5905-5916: 0.05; 16.7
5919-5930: 0.05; 16.6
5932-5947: -0.05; 18.1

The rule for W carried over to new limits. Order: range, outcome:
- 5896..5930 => 16.9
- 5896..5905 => 16.8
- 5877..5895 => 17.4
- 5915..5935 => 17.7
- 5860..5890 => 18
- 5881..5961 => 17.3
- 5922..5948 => 17.6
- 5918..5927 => 16.6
